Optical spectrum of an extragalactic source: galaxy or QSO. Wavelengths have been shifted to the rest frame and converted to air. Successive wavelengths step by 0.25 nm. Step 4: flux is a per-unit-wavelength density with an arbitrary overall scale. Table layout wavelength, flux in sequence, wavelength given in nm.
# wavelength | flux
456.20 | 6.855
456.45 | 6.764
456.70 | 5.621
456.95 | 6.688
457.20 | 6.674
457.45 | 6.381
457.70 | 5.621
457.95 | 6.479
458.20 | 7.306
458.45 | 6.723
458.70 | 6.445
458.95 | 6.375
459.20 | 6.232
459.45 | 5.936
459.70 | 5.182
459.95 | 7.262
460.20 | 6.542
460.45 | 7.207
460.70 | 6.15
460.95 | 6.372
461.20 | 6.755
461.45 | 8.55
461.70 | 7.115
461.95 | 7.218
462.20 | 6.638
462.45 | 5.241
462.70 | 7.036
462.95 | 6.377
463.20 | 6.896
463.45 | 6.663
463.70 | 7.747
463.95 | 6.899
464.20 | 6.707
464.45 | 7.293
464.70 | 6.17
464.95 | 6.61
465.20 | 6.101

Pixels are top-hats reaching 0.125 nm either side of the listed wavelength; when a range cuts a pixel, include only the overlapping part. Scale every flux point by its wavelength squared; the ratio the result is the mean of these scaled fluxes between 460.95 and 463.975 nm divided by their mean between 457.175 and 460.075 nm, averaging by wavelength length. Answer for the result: 1.1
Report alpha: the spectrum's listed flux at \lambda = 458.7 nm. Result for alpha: 6.445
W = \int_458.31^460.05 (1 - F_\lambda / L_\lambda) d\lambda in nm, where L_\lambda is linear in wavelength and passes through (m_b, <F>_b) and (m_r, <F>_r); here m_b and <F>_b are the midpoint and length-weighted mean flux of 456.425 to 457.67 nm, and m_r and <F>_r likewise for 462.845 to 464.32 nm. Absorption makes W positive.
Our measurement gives 0.057 nm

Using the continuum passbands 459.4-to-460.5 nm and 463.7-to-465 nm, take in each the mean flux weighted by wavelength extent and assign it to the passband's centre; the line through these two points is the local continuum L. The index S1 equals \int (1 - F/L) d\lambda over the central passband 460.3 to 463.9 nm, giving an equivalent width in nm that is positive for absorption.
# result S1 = -0.13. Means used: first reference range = 6.41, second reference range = 6.84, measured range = 6.85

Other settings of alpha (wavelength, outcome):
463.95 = 6.899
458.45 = 6.723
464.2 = 6.707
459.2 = 6.232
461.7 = 7.115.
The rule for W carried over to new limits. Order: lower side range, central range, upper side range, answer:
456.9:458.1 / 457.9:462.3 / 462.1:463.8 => -0.13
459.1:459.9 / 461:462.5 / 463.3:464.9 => -0.14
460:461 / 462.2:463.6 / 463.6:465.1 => 0.06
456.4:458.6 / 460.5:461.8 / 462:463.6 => -0.10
